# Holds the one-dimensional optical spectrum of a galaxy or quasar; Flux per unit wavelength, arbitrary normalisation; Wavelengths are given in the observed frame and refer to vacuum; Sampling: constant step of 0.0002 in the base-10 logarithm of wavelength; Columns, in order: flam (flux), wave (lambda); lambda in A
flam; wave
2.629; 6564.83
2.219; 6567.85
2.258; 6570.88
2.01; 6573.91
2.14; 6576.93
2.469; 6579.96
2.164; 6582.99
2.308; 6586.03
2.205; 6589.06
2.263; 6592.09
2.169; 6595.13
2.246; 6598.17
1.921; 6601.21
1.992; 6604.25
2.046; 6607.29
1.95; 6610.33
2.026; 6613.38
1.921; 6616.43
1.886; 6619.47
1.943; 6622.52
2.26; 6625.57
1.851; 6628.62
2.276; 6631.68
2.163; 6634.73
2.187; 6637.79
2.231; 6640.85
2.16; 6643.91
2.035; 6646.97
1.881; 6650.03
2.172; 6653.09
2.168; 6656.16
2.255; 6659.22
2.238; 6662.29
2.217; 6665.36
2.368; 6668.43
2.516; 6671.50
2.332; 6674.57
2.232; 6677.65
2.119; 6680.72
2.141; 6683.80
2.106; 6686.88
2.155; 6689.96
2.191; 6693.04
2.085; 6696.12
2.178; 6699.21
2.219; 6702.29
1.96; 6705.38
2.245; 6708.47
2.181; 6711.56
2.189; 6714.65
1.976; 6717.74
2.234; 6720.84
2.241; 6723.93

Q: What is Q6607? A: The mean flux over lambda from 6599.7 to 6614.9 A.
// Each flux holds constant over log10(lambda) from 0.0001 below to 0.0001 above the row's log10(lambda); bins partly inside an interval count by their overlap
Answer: 1.99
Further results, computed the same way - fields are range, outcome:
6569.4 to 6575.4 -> 2.13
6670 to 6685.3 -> 2.27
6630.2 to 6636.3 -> 2.22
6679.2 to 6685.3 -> 2.13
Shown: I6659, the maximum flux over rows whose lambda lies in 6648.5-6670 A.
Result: 2.368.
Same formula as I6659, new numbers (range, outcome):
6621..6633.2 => 2.276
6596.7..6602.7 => 2.246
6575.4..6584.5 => 2.469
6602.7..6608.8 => 2.046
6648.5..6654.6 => 2.172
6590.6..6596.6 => 2.263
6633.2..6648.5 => 2.231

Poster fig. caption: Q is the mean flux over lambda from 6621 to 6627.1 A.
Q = 2.1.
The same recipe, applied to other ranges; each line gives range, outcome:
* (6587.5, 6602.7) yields 2.16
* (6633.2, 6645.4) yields 2.18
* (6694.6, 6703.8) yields 2.16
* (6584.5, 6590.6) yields 2.26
